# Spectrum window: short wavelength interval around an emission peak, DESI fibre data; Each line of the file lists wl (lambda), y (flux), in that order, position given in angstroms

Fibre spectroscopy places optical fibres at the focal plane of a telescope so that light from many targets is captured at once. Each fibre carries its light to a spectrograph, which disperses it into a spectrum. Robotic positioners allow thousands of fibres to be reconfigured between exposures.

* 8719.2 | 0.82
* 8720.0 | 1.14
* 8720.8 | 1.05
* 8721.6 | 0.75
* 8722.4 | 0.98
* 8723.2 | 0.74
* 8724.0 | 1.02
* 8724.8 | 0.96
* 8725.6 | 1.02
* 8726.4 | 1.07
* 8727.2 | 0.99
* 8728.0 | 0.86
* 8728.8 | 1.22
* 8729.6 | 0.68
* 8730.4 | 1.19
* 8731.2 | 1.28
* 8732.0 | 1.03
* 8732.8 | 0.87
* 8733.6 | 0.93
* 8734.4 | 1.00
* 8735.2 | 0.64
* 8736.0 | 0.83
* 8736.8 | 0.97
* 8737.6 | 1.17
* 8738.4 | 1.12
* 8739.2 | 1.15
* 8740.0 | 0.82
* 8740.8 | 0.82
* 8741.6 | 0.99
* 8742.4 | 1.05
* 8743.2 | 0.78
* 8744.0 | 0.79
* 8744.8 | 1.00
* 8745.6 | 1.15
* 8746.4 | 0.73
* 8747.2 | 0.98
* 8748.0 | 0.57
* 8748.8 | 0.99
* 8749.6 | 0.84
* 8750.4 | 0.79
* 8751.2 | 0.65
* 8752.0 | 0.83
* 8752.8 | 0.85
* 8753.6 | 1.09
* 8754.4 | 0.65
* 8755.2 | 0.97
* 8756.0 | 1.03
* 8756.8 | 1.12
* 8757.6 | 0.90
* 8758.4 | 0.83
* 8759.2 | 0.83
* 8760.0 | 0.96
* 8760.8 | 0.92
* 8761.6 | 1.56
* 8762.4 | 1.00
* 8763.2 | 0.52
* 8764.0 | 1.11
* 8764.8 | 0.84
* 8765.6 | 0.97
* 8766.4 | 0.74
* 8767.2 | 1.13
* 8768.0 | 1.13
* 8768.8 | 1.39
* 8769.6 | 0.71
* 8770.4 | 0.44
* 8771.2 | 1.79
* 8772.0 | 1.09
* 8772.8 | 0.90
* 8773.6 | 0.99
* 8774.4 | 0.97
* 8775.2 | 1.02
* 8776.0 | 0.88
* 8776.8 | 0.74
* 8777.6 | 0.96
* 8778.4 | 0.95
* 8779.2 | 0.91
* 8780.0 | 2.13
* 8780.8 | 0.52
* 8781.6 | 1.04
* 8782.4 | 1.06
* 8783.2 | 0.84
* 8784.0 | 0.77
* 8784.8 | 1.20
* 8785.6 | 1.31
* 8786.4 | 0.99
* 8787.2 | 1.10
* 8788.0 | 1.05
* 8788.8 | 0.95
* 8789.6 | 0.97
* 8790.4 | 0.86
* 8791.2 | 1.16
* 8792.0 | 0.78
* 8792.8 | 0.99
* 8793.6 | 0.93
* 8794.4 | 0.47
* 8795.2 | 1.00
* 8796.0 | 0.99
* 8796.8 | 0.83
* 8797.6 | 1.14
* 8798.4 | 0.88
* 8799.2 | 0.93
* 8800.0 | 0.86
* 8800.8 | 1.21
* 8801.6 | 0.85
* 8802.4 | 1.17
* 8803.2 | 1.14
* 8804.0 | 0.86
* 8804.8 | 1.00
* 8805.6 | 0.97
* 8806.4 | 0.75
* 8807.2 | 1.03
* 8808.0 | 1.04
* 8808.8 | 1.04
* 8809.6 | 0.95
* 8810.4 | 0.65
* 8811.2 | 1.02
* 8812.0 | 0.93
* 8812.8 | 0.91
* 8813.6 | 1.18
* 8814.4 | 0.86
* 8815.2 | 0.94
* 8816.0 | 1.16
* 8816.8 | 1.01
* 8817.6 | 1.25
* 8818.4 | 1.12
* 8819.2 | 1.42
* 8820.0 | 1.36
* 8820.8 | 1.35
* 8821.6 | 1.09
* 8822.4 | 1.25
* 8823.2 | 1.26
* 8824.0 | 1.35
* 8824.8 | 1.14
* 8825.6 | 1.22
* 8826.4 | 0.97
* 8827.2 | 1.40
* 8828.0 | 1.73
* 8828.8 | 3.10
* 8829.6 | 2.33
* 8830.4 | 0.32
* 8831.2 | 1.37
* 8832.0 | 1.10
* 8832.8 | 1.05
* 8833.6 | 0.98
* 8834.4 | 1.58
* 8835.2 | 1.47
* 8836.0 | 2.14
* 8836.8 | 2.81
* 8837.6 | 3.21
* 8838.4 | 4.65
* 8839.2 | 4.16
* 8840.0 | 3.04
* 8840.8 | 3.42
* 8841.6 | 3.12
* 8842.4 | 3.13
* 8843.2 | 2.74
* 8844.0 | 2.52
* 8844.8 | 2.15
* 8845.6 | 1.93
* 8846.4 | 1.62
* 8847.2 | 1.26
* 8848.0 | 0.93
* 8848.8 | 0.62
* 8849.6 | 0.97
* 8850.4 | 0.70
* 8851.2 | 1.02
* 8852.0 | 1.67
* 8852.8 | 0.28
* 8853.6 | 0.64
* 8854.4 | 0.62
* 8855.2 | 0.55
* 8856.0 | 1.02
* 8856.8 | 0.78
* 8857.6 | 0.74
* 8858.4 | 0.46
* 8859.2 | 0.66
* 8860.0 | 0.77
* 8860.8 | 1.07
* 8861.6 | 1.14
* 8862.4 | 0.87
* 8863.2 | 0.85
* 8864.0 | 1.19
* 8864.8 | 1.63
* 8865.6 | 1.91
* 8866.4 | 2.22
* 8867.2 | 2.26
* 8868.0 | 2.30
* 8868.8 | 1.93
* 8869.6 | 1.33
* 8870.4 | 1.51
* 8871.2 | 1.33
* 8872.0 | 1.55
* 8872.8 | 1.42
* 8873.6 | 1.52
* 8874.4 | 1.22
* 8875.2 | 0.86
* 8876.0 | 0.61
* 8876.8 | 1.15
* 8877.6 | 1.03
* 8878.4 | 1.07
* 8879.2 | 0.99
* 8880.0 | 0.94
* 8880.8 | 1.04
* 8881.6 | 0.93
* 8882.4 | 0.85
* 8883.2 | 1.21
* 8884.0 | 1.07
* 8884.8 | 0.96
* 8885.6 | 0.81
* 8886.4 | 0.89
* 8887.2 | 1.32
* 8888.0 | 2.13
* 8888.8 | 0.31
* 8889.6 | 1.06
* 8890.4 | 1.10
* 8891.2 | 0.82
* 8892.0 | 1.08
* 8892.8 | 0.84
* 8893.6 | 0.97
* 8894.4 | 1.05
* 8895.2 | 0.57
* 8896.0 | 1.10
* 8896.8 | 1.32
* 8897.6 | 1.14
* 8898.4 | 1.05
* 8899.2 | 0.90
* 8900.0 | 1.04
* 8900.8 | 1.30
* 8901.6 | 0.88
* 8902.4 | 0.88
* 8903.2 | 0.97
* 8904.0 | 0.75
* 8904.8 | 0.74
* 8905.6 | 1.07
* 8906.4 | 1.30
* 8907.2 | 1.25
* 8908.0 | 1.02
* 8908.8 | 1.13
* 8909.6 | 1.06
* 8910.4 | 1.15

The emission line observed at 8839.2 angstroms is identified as H-alpha 6563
